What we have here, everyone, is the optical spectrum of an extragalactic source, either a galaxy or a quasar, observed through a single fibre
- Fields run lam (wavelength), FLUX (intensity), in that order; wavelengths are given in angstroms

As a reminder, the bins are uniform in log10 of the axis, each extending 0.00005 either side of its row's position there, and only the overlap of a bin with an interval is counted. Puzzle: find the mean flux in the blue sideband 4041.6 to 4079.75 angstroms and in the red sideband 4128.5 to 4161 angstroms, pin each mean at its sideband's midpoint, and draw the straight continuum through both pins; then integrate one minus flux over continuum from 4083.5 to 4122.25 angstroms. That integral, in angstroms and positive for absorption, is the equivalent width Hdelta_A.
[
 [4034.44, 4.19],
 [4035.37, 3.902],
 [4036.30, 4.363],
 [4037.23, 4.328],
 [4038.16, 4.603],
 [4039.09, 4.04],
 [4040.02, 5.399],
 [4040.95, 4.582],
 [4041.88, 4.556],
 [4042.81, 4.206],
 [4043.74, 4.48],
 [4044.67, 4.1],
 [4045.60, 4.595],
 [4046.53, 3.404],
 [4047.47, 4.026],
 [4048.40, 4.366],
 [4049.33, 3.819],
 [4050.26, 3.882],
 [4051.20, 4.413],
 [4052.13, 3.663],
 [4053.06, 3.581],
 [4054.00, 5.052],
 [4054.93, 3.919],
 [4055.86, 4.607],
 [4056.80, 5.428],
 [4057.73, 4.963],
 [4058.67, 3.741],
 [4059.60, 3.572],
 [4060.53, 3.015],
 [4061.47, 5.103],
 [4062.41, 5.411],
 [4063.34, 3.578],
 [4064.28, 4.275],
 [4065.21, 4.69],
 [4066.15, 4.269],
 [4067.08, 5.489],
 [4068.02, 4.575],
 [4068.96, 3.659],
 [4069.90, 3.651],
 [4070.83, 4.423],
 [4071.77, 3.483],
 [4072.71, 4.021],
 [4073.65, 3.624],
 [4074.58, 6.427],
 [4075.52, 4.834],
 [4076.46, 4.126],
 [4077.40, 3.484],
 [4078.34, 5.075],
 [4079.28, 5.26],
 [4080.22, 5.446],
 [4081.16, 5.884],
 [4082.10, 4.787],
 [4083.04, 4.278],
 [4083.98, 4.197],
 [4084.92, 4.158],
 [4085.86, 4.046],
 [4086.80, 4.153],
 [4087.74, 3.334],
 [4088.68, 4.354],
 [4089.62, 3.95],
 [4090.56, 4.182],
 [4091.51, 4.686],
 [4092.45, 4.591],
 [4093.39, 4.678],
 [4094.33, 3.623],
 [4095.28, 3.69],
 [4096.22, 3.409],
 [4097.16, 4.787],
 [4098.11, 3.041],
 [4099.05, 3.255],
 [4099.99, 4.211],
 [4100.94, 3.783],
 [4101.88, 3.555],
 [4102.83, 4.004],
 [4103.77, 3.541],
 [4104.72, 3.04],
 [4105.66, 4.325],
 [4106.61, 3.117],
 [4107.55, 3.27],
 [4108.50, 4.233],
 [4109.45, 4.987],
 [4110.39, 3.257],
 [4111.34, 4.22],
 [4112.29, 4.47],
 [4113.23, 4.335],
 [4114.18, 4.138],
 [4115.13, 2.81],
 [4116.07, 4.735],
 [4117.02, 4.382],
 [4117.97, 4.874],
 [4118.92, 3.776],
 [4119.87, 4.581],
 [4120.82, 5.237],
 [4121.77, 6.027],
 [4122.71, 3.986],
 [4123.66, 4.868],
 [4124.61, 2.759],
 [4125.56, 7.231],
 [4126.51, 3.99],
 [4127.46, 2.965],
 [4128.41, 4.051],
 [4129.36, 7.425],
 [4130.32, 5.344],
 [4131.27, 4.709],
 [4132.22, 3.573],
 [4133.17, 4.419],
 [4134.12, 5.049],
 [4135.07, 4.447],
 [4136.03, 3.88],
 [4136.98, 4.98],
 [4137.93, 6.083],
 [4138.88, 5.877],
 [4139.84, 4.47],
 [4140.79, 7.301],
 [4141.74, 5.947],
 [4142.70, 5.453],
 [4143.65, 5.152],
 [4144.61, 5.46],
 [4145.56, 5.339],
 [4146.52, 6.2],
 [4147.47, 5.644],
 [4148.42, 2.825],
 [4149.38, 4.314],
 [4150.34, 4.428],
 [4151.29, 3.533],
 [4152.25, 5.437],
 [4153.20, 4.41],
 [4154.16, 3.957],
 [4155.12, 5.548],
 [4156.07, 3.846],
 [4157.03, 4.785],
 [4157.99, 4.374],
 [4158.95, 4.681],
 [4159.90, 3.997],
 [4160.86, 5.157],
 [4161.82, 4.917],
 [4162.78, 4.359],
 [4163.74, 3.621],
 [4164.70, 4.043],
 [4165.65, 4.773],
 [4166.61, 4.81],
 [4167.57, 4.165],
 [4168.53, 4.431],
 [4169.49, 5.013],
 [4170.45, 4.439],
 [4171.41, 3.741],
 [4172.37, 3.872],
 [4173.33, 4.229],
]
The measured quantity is 4.6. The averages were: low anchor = 4.31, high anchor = 4.93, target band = 4.08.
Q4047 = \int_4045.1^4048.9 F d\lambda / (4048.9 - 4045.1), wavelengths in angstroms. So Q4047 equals 4.09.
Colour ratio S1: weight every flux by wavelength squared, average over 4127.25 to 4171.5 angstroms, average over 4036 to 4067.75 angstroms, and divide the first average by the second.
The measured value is 1.2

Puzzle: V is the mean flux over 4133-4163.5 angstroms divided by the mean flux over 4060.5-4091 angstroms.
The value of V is 1.10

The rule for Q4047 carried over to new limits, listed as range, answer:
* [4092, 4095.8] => 4.13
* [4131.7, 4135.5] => 4.38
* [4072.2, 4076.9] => 4.6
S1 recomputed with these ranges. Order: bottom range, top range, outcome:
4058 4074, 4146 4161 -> 1.14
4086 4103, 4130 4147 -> 1.34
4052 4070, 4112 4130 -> 1.08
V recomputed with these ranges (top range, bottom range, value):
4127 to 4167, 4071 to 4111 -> 1.16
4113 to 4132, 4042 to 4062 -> 1.10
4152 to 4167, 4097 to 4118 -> 1.16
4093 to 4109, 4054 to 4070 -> 0.85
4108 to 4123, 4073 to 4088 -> 0.96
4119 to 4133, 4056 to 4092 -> 1.07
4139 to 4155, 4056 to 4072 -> 1.16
